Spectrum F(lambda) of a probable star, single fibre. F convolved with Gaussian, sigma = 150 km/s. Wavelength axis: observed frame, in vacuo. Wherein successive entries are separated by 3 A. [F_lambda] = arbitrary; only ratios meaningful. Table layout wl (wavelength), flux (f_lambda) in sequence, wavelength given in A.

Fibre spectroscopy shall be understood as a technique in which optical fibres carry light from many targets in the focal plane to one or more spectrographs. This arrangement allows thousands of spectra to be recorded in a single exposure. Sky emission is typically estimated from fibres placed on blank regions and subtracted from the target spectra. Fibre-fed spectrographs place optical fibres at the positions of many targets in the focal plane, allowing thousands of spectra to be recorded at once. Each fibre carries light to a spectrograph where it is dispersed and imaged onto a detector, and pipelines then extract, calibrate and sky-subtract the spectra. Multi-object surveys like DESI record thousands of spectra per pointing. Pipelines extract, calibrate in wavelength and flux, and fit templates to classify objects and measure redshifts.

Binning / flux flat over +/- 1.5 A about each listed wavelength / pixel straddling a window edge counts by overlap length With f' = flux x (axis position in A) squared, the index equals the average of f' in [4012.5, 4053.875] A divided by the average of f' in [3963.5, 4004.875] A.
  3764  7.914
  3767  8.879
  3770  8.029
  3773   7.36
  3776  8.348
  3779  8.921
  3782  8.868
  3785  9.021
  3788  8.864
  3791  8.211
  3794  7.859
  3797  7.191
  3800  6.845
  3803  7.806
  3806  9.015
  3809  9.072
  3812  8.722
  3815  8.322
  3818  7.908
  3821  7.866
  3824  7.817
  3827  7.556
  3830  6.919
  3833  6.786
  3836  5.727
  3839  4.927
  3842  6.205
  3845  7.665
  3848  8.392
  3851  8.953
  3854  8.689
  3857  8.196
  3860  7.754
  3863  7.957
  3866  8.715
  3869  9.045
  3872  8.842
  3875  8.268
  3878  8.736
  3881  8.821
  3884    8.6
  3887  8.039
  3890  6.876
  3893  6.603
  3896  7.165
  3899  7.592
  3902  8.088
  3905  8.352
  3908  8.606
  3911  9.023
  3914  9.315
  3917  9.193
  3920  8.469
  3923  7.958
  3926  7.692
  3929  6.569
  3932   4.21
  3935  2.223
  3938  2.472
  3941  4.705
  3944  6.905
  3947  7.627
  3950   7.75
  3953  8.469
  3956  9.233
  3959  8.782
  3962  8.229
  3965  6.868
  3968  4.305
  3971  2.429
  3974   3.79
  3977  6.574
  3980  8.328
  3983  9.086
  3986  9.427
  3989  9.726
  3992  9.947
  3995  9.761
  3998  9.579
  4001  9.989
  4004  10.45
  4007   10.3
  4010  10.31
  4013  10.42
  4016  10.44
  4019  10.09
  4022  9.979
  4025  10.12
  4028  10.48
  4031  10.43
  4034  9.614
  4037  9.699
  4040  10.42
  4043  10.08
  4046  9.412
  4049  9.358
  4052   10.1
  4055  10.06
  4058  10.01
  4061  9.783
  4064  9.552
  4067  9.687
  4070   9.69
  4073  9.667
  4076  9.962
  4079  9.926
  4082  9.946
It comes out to 1.3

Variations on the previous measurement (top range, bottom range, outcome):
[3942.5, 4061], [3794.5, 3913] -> 1.22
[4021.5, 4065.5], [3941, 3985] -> 1.48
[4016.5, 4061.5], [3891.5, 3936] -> 1.43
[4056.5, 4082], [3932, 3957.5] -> 1.72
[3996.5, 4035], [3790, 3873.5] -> 1.43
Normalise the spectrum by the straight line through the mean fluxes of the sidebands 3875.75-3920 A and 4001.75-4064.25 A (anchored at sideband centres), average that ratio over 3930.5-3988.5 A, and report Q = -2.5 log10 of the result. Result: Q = 0.373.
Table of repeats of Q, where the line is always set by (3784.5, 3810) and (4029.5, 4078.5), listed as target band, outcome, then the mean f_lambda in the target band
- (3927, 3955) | 0.499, 5.76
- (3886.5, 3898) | 0.229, 7.11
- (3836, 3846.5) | 0.338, 6.19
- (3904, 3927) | 0.042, 8.6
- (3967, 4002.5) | 0.205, 7.79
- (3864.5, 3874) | -0.025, 8.84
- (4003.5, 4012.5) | -0.088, 10.4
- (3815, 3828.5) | 0.064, 7.85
